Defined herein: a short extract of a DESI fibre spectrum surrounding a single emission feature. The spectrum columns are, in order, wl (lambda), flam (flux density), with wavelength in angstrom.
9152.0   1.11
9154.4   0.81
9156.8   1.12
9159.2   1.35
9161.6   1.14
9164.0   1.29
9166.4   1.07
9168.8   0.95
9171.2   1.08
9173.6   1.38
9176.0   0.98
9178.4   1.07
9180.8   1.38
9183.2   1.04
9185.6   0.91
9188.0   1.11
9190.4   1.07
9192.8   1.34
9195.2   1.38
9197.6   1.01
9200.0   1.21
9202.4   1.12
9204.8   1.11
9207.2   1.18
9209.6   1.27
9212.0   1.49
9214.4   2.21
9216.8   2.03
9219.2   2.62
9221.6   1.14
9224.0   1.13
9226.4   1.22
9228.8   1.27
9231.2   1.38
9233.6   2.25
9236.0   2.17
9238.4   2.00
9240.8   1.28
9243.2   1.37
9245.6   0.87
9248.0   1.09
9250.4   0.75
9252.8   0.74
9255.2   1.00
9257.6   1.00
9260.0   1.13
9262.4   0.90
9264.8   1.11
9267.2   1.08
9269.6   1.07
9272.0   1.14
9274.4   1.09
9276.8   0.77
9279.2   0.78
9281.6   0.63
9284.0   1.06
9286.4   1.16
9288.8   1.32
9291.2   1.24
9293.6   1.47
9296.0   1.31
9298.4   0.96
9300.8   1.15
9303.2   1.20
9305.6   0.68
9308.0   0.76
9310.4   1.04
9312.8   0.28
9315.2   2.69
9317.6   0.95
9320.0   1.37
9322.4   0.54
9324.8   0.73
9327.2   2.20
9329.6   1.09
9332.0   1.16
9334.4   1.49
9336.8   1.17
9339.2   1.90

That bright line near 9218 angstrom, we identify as [S II] 6716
